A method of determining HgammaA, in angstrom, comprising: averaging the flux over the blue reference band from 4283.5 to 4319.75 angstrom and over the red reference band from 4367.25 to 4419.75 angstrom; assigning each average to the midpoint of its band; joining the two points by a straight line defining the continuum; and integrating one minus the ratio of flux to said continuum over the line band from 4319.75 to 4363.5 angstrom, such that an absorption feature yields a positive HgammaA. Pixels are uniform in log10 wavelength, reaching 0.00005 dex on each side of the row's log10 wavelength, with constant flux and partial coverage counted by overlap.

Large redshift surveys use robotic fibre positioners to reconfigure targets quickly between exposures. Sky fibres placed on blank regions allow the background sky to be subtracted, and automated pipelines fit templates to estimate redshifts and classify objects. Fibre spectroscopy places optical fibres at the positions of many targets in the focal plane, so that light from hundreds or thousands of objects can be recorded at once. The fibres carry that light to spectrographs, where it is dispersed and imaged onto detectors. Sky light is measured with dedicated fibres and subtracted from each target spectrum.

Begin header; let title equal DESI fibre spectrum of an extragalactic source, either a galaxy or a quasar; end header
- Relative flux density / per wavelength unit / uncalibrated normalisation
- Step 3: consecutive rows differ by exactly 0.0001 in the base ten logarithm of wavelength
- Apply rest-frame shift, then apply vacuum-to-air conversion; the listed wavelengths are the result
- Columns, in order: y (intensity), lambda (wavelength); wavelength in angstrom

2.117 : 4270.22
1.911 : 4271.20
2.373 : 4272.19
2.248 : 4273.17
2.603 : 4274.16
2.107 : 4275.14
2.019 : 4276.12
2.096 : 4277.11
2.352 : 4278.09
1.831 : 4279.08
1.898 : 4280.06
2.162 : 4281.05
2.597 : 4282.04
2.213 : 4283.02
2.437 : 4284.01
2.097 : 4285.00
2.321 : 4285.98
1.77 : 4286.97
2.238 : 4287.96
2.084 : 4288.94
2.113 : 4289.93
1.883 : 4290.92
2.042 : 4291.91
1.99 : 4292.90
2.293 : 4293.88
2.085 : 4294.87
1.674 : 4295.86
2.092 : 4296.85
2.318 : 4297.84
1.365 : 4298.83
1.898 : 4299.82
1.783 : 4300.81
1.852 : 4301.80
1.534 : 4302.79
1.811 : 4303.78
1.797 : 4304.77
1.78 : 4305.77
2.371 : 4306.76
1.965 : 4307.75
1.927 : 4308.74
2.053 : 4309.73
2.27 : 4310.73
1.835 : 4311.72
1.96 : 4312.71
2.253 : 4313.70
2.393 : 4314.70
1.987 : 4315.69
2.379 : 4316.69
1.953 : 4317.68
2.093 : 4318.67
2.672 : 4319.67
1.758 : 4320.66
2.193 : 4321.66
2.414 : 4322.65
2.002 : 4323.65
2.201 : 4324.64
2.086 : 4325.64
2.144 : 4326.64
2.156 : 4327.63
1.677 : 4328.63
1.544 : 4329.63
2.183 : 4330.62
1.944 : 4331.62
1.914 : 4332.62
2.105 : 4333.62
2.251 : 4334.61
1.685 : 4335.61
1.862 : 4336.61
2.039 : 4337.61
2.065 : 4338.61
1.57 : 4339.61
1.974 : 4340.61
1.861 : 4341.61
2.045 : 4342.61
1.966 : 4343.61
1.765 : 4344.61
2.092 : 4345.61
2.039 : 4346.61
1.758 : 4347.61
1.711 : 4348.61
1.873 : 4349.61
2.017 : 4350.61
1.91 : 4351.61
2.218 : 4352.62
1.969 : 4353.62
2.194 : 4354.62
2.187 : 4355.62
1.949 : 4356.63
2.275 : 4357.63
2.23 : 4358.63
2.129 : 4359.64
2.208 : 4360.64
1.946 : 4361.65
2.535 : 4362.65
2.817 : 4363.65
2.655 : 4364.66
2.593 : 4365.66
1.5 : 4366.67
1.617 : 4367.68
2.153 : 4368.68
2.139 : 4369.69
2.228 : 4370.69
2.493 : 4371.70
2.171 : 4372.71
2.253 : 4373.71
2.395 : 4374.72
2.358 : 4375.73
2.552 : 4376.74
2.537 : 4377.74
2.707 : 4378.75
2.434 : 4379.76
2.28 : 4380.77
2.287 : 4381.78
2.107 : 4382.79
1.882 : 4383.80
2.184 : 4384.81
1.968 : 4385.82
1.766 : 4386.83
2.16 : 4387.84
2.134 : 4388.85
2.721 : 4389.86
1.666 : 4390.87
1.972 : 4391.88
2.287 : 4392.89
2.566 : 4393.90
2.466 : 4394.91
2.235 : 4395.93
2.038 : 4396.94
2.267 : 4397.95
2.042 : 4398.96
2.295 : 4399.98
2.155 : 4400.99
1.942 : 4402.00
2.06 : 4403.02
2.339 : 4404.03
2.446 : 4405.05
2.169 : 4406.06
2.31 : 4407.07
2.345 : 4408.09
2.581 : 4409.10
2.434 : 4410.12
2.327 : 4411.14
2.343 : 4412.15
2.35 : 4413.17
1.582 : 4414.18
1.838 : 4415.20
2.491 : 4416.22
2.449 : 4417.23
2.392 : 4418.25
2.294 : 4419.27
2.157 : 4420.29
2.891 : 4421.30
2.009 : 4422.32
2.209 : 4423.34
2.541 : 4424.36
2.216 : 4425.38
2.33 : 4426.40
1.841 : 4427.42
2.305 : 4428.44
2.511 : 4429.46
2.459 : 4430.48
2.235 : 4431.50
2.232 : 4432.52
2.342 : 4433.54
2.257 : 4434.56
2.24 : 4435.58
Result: 1.9 angstrom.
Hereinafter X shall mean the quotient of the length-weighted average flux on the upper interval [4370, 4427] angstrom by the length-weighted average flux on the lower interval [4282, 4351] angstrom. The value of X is 1.12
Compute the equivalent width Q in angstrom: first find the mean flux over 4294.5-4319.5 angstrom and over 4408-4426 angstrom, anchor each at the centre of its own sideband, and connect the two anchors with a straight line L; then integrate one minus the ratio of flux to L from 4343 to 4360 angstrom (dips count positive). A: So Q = 0.79 angstrom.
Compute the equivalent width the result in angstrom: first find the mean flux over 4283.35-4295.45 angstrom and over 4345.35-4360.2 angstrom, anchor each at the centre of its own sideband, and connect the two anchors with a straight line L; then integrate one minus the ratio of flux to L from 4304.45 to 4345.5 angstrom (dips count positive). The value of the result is 0.83 angstrom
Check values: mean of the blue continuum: 2.11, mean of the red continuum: 2.04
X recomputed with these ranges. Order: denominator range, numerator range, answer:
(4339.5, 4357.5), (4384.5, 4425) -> 1.14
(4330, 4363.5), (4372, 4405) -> 1.10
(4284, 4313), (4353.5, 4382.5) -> 1.15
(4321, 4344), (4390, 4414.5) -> 1.12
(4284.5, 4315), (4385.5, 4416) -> 1.10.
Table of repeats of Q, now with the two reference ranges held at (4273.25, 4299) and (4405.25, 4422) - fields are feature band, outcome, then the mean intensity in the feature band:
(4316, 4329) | 0.21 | 2.13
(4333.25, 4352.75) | 2.37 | 1.93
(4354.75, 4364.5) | -0.16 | 2.26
